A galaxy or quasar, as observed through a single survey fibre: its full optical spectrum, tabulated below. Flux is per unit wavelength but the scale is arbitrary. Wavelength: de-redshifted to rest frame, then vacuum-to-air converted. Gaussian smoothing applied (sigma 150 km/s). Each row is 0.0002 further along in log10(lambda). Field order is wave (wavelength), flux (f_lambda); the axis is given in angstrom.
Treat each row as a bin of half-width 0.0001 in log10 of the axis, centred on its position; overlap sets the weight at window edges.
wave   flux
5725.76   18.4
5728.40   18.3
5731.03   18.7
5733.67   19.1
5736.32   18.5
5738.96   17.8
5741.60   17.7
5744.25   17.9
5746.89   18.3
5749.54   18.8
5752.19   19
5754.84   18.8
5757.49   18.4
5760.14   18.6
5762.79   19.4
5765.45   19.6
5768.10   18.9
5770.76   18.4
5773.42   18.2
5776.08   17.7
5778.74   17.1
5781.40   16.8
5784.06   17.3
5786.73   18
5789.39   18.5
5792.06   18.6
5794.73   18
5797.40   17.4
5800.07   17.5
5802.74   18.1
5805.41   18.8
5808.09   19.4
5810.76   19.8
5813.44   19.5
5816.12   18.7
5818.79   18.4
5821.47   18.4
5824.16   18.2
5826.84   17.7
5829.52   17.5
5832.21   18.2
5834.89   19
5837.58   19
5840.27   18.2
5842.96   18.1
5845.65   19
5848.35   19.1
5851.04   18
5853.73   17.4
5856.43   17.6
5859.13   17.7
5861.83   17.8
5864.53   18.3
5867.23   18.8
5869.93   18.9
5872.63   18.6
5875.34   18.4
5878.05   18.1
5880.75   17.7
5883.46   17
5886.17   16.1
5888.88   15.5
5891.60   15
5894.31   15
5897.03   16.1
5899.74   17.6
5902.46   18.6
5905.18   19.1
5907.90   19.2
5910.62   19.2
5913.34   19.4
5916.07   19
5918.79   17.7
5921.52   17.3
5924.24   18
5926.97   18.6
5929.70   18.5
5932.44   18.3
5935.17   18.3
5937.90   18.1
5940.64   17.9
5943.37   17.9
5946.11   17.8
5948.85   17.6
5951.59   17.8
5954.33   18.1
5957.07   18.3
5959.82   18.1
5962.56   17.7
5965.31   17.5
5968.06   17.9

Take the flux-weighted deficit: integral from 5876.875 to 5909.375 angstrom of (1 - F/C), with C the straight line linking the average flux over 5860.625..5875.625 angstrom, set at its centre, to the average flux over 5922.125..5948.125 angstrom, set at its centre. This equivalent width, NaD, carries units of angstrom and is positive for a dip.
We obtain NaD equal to 2.2 angstrom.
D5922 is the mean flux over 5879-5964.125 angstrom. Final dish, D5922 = 17.8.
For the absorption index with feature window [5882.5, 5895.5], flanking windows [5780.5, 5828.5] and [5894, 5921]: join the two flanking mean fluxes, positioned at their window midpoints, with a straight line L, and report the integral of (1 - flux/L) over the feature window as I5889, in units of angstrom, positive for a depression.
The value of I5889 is 1.8 angstrom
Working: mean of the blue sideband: 18.3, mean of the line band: 15.7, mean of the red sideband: 18.2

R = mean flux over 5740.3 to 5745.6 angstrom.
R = 17.8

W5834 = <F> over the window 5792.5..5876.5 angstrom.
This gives 18.4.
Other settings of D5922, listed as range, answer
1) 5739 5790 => 18.3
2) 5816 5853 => 18.4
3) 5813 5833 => 18.3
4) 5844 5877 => 18.3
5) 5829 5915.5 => 17.9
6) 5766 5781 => 18.1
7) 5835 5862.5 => 18.2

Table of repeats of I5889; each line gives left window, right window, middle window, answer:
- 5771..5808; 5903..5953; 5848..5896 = 1.8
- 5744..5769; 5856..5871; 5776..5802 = 1.3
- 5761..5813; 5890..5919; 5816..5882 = -0.8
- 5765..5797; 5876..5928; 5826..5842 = -0.4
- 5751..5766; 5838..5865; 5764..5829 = 1.1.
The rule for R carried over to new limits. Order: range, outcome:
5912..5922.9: 18.4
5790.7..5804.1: 17.9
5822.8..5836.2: 18.1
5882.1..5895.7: 15.7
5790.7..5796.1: 18.3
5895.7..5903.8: 17.4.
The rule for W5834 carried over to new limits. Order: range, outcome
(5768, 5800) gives 17.9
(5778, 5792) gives 17.7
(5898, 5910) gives 18.6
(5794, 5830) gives 18.4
